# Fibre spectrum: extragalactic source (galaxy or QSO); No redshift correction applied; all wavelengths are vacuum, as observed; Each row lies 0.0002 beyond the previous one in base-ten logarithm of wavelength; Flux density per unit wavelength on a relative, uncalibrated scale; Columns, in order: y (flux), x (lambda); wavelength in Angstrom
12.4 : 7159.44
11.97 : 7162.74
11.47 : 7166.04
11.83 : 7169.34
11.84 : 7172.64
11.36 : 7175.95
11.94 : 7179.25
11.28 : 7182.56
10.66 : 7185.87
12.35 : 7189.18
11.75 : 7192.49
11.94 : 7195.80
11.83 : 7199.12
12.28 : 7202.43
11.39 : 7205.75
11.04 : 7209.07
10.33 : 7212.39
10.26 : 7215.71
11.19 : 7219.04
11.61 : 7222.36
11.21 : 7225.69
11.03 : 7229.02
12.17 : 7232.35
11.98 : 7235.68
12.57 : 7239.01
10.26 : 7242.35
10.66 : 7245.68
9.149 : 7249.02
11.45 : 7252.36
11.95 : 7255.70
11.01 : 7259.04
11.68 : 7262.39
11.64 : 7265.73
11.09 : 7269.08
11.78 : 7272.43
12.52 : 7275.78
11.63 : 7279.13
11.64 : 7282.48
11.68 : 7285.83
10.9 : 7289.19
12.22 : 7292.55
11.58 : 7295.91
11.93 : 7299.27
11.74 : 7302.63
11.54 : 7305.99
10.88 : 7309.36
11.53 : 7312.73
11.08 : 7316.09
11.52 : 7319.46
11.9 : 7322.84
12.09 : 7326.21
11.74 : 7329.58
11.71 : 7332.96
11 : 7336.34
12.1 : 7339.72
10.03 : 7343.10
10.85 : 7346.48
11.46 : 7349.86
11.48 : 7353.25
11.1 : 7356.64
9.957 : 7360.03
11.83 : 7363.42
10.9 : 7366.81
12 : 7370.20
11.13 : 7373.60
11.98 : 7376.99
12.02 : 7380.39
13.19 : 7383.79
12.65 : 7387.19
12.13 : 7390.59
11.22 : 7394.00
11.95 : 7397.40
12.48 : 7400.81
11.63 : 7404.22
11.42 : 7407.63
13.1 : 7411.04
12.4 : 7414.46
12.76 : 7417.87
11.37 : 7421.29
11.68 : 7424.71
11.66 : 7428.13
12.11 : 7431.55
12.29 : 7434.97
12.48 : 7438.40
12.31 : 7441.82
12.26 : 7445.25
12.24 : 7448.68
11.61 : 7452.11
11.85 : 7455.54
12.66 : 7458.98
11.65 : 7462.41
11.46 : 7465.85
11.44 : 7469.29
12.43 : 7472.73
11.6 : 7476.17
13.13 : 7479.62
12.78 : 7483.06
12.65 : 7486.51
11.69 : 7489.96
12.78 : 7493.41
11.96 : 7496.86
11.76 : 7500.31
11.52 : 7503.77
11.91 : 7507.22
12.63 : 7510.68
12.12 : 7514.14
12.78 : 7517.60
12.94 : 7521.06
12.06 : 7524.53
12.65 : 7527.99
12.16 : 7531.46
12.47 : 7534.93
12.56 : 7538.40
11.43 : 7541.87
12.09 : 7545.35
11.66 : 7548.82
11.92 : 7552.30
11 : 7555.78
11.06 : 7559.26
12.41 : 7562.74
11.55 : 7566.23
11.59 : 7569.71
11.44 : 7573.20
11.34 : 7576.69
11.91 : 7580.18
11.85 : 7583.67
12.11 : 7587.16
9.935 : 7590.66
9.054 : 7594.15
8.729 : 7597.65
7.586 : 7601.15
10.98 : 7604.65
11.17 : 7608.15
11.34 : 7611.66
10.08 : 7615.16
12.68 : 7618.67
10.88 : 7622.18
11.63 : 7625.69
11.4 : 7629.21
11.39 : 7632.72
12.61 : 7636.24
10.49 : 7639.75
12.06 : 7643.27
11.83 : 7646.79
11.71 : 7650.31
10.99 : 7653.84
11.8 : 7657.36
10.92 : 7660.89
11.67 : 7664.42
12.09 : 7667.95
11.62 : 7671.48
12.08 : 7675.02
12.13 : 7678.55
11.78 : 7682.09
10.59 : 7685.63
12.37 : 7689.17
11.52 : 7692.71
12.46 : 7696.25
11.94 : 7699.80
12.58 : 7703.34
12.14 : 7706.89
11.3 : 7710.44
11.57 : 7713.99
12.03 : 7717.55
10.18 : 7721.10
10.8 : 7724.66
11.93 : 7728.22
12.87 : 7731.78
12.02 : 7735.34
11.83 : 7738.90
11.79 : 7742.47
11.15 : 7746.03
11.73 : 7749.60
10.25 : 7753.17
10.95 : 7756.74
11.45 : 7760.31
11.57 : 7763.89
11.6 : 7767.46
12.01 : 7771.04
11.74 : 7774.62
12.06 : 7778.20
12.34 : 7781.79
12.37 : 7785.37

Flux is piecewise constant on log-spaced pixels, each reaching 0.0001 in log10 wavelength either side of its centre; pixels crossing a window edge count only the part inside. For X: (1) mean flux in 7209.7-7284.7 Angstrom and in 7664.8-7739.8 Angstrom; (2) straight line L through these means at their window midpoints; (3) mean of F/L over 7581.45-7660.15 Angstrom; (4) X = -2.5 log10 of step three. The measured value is 0.07 mag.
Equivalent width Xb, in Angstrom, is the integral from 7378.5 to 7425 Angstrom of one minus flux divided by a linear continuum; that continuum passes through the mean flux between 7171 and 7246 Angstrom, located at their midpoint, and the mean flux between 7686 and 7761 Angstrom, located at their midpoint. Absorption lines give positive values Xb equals -2.6 Angstrom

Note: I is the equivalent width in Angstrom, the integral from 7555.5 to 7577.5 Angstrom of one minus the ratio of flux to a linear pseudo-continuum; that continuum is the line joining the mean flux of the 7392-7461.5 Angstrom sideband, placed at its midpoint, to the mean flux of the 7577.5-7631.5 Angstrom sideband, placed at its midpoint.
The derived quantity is -0.9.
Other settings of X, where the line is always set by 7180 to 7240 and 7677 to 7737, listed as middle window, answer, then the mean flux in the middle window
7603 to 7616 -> 0.07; 11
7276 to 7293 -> -0.01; 11.6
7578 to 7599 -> 0.10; 10.6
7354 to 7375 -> 0.04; 11.2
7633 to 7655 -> 0.01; 11.6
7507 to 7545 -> -0.06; 12.3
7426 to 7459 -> -0.05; 12.1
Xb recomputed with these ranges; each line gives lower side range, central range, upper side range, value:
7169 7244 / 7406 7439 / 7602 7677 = -1.9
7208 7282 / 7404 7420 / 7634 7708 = -1.1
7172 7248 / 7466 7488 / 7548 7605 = -2.4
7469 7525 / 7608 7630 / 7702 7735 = 1.2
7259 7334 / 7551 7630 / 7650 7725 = 4.3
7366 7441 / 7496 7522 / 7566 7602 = -2.2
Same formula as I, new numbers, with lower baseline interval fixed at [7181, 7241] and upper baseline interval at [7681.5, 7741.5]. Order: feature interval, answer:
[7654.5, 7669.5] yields 0.21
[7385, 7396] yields -0.44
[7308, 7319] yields 0.32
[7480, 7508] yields -1.31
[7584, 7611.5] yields 3.71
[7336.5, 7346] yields 0.44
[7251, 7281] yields -0.33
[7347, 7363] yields 0.71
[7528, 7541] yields -0.78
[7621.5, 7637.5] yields 0.16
